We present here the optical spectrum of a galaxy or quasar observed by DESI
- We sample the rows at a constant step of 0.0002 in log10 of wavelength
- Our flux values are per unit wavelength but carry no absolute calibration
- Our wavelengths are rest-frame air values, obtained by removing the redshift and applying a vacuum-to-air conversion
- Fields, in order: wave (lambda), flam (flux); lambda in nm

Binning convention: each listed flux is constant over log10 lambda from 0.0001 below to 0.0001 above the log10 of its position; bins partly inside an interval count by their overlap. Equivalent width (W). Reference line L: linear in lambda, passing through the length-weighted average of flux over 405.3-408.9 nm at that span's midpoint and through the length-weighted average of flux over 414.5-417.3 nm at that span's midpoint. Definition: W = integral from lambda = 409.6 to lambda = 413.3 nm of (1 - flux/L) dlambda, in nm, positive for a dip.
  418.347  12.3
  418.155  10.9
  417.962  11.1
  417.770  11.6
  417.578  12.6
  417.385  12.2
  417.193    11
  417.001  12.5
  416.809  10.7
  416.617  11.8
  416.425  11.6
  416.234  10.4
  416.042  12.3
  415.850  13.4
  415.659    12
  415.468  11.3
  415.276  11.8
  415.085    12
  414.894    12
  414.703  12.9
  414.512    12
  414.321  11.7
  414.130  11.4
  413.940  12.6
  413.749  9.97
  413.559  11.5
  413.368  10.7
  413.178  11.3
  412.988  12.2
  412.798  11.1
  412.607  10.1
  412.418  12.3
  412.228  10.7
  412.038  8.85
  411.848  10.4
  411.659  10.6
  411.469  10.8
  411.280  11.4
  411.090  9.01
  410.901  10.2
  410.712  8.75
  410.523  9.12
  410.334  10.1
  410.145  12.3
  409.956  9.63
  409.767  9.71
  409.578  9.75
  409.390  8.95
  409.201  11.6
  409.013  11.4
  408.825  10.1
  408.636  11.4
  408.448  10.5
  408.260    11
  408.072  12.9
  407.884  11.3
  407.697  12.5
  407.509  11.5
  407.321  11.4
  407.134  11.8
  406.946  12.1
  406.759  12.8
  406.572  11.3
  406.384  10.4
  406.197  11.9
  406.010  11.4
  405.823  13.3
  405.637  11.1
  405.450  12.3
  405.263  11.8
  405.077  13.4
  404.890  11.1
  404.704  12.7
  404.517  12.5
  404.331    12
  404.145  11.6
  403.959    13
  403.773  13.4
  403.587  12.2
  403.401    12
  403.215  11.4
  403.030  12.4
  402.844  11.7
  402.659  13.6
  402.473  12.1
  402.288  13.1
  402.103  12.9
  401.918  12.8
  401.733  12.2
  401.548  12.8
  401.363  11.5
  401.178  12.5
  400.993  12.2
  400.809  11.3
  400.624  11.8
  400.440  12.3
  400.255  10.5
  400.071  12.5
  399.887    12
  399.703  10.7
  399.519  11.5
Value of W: 0.41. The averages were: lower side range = 11.6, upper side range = 11.8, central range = 10.4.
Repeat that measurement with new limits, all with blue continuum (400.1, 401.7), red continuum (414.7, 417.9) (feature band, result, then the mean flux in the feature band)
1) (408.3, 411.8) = 0.46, 10.3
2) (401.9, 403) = -0.07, 12.7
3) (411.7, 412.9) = 0.13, 10.6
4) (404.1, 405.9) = -0.05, 12.2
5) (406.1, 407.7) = 0.02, 11.7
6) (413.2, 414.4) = 0.06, 11.3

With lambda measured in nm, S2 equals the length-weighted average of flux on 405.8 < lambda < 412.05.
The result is 10.9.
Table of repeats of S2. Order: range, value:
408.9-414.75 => 10.7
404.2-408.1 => 12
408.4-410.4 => 10.5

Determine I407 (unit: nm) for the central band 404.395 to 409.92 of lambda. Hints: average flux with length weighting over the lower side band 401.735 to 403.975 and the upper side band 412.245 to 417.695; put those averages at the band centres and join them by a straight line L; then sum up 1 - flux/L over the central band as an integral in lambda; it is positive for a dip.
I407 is 0.33 nm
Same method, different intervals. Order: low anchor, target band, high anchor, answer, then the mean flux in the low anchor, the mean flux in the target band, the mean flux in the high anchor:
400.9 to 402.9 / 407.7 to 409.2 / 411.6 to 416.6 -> 0.08 nm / 12.5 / 11.3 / 11.4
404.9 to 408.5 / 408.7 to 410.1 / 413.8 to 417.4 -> 0.19 nm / 11.8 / 10.3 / 11.8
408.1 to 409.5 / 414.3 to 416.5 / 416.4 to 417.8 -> -0.08 nm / 10.8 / 12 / 11.8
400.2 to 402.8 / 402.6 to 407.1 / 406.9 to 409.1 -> -0.10 nm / 12.3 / 12.1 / 11.5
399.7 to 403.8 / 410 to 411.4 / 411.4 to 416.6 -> 0.18 nm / 12.2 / 10.1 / 11.4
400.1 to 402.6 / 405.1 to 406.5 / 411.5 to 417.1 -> 0.01 nm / 12.2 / 11.8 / 11.4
